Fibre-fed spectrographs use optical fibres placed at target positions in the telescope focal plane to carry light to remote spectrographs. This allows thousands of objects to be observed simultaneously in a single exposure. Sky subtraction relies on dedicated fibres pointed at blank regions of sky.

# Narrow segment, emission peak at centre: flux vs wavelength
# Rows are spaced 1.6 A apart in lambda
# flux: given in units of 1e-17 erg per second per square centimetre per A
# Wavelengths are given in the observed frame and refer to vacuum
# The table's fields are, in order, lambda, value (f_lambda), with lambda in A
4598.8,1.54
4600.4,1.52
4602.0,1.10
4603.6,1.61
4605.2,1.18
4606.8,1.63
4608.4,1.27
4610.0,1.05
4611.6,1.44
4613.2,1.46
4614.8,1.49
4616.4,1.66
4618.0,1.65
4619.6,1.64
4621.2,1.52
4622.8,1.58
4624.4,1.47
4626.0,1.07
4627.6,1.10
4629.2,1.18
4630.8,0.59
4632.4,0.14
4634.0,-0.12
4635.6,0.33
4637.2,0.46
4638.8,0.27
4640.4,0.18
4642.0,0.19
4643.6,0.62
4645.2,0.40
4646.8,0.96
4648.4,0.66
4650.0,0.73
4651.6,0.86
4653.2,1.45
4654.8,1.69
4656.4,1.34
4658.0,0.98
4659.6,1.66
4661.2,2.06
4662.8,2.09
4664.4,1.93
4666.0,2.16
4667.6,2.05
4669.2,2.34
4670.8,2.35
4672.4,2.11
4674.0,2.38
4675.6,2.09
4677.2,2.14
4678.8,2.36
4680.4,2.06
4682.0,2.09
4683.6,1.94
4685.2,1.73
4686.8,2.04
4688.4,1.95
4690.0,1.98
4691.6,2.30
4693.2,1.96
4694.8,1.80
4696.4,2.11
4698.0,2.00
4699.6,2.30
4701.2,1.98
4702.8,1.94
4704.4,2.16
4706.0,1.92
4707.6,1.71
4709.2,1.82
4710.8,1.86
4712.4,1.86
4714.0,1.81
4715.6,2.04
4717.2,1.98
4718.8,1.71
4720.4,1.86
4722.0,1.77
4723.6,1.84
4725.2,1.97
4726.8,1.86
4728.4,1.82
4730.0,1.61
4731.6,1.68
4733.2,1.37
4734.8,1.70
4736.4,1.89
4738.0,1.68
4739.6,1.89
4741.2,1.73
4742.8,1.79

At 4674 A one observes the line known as C IV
